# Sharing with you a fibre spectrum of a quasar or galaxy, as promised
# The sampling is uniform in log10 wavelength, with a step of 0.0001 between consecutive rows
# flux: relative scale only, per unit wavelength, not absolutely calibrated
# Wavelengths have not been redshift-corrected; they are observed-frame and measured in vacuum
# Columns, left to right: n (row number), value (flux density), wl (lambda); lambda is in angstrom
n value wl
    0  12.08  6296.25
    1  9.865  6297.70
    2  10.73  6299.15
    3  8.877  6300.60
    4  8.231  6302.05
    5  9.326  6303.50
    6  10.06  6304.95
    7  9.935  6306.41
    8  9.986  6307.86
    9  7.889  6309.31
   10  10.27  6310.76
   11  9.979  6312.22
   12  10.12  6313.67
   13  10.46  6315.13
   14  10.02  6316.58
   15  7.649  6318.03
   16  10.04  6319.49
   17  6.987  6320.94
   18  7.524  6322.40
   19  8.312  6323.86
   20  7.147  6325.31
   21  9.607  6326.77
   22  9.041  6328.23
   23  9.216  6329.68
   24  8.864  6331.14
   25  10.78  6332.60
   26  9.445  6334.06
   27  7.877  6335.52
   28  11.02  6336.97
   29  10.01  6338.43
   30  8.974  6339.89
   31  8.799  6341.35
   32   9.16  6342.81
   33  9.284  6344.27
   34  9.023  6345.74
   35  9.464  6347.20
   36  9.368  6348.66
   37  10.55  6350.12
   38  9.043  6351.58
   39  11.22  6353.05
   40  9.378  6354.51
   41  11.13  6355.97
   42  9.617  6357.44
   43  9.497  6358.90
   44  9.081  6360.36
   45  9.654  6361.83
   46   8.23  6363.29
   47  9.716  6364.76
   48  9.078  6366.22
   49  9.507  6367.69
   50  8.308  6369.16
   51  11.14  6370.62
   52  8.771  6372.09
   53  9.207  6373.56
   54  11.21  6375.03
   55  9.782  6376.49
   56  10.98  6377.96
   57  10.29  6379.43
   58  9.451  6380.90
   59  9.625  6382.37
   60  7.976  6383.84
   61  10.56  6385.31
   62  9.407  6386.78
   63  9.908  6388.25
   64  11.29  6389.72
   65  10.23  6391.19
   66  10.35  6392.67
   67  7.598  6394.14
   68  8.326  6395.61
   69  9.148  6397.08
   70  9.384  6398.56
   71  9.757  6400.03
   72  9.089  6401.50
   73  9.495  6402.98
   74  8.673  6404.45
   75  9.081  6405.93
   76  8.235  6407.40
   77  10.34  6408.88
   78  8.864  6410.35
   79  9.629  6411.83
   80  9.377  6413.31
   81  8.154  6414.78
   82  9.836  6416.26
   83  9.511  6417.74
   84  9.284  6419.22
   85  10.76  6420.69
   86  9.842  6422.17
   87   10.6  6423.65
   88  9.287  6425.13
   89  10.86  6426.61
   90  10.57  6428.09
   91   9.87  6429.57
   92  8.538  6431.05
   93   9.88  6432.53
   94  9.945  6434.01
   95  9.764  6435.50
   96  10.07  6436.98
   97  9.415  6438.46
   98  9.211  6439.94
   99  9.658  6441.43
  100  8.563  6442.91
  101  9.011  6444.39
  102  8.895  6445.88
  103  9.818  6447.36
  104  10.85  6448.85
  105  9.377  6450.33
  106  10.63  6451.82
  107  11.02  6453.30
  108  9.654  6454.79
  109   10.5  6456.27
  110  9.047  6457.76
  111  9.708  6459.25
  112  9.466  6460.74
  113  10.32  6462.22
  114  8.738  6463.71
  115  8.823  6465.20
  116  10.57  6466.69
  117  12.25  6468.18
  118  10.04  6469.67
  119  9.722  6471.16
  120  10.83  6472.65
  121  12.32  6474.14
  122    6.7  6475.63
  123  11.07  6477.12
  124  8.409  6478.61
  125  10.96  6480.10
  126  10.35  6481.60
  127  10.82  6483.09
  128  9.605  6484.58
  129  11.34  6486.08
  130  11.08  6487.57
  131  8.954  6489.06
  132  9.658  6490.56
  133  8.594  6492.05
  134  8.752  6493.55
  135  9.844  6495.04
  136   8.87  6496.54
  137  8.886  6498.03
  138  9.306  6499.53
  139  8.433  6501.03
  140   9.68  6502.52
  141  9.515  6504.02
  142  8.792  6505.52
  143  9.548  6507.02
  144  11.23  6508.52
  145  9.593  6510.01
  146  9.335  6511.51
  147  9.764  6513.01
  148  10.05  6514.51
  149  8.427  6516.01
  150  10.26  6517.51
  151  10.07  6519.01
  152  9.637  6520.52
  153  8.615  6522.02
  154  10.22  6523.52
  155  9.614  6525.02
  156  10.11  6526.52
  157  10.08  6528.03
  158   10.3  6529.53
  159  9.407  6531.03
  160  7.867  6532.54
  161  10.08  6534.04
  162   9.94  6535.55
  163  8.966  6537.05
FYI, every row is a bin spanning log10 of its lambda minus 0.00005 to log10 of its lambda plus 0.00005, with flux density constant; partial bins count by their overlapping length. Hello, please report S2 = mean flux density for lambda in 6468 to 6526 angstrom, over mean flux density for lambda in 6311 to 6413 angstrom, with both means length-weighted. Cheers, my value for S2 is 1.03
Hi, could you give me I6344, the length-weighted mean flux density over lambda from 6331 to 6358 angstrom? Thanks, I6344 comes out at 9.65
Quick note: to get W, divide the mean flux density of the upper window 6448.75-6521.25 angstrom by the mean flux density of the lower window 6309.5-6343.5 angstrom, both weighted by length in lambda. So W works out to 1.07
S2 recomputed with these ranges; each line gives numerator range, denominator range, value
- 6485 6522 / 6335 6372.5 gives 1.00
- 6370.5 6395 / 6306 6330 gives 1.09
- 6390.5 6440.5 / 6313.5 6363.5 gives 1.02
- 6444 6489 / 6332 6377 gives 1.05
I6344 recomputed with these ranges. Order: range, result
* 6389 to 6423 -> 9.4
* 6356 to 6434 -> 9.57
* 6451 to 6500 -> 9.91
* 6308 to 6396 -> 9.45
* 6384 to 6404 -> 9.52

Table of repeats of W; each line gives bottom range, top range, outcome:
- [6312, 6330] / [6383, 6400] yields 1.07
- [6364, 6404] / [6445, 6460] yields 1.03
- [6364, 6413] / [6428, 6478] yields 1.03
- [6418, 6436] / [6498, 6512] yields 0.95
